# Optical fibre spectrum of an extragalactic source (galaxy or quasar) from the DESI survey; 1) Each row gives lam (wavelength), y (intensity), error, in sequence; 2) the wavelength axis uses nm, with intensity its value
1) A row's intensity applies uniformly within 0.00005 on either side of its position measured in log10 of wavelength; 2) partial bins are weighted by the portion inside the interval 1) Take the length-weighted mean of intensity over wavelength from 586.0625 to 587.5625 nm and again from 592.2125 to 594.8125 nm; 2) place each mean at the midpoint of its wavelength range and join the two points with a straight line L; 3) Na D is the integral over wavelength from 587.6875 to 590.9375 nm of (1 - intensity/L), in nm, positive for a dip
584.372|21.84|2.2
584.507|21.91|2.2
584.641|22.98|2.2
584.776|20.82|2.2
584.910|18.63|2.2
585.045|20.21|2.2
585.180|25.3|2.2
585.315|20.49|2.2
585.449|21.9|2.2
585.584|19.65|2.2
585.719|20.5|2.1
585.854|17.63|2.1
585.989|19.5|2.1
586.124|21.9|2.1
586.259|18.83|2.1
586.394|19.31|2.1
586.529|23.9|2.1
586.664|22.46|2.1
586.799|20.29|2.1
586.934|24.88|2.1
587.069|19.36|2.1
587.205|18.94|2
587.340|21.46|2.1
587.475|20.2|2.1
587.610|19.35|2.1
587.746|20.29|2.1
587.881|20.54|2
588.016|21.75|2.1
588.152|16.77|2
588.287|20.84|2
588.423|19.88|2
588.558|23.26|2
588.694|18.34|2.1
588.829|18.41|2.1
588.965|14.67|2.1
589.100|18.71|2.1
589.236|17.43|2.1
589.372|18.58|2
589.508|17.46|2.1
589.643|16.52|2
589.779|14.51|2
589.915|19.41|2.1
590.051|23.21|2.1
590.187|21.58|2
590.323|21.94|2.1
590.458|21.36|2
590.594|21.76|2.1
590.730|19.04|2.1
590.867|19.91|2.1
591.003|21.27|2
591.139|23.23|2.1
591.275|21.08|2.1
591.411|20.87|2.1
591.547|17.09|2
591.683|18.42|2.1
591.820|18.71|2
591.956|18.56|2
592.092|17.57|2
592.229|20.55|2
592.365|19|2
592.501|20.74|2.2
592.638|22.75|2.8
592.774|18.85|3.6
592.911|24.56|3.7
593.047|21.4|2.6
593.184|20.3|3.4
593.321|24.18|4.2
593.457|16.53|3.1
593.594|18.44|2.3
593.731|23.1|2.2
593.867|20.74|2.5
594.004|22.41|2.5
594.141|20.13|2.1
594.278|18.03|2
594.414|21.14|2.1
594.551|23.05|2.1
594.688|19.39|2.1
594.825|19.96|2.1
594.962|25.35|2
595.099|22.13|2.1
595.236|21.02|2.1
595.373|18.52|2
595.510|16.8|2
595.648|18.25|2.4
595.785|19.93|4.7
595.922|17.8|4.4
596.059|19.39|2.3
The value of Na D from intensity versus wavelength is 0.24 nm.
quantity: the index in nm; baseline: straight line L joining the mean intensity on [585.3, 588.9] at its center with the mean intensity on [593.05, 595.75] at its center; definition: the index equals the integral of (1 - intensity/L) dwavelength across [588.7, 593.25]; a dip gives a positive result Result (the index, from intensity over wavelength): 0.18 nm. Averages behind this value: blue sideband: 20.4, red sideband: 20.5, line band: 19.7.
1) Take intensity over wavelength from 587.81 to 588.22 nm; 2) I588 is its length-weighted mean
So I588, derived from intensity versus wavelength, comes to 19.7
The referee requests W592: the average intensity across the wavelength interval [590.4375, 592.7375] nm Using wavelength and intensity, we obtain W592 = 20.1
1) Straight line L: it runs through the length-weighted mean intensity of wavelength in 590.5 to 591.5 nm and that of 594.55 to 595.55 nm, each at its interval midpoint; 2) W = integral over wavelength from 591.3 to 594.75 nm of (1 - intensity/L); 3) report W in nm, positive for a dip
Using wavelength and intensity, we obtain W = 0.09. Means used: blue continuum 20.9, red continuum 20.7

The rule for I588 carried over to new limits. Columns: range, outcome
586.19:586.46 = 19.1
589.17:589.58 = 17.8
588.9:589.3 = 17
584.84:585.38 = 21.2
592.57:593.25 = 21.6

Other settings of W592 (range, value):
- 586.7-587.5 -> 21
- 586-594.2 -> 20.1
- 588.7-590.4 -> 18.6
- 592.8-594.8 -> 20.9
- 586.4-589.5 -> 19.9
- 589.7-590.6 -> 20.4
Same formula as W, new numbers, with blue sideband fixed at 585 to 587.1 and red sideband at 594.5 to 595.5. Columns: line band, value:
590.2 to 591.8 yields 0.04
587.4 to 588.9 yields 0.08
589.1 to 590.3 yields 0.13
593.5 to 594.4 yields 0.03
